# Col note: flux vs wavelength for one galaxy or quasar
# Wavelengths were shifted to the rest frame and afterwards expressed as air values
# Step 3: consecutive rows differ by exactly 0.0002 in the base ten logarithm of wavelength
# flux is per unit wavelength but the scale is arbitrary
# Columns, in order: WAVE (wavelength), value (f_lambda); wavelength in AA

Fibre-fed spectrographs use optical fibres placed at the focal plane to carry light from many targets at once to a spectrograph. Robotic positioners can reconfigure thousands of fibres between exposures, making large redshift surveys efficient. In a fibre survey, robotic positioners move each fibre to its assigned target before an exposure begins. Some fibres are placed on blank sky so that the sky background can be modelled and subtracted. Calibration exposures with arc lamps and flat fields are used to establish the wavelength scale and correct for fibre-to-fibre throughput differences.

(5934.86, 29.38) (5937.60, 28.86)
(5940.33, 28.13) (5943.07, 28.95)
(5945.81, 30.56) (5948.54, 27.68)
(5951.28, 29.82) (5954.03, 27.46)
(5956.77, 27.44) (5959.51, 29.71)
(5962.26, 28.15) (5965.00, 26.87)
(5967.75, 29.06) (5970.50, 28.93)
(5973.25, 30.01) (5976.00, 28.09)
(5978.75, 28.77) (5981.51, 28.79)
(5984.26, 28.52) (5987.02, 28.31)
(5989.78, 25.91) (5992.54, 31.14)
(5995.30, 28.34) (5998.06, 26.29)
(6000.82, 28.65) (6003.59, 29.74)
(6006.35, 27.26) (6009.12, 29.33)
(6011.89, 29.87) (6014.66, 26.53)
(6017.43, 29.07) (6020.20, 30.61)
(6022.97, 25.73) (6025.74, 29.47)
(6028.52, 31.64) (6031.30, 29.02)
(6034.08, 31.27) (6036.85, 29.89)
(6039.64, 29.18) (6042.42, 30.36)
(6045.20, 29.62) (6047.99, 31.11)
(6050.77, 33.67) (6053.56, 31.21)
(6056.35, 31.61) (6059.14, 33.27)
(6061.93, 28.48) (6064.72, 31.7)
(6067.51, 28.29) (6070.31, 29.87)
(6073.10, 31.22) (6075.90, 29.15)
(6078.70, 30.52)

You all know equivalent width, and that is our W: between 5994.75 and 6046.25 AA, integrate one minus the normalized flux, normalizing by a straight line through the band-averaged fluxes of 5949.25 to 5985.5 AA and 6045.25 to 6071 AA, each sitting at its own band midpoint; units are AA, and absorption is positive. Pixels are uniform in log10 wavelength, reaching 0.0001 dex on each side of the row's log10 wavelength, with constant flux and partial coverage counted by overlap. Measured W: 1.6 AA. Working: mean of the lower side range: 28.6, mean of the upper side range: 31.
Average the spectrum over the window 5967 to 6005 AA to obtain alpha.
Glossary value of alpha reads 28.6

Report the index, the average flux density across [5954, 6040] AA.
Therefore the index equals 28.7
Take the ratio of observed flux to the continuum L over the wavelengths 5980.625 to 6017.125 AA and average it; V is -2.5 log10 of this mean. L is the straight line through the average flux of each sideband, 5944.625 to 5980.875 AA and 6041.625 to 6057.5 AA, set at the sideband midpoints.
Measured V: 0.05 mag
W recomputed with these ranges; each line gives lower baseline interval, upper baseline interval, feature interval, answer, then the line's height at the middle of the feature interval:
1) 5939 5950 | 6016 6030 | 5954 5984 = 0.5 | 29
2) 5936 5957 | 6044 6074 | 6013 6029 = 0.8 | 30.2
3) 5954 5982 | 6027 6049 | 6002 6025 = 0.8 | 29.6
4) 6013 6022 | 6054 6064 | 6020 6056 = -0.4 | 29.9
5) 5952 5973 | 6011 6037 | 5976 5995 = 0.1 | 28.7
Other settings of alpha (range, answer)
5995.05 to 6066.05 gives 29.8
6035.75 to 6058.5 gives 30.9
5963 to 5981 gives 28.6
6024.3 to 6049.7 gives 30.2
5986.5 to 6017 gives 28.3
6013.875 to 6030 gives 28.9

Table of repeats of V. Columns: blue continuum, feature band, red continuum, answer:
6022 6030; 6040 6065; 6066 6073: -0.063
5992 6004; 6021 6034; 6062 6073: -0.004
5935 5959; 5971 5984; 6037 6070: 0.014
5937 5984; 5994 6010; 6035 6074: 0.050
